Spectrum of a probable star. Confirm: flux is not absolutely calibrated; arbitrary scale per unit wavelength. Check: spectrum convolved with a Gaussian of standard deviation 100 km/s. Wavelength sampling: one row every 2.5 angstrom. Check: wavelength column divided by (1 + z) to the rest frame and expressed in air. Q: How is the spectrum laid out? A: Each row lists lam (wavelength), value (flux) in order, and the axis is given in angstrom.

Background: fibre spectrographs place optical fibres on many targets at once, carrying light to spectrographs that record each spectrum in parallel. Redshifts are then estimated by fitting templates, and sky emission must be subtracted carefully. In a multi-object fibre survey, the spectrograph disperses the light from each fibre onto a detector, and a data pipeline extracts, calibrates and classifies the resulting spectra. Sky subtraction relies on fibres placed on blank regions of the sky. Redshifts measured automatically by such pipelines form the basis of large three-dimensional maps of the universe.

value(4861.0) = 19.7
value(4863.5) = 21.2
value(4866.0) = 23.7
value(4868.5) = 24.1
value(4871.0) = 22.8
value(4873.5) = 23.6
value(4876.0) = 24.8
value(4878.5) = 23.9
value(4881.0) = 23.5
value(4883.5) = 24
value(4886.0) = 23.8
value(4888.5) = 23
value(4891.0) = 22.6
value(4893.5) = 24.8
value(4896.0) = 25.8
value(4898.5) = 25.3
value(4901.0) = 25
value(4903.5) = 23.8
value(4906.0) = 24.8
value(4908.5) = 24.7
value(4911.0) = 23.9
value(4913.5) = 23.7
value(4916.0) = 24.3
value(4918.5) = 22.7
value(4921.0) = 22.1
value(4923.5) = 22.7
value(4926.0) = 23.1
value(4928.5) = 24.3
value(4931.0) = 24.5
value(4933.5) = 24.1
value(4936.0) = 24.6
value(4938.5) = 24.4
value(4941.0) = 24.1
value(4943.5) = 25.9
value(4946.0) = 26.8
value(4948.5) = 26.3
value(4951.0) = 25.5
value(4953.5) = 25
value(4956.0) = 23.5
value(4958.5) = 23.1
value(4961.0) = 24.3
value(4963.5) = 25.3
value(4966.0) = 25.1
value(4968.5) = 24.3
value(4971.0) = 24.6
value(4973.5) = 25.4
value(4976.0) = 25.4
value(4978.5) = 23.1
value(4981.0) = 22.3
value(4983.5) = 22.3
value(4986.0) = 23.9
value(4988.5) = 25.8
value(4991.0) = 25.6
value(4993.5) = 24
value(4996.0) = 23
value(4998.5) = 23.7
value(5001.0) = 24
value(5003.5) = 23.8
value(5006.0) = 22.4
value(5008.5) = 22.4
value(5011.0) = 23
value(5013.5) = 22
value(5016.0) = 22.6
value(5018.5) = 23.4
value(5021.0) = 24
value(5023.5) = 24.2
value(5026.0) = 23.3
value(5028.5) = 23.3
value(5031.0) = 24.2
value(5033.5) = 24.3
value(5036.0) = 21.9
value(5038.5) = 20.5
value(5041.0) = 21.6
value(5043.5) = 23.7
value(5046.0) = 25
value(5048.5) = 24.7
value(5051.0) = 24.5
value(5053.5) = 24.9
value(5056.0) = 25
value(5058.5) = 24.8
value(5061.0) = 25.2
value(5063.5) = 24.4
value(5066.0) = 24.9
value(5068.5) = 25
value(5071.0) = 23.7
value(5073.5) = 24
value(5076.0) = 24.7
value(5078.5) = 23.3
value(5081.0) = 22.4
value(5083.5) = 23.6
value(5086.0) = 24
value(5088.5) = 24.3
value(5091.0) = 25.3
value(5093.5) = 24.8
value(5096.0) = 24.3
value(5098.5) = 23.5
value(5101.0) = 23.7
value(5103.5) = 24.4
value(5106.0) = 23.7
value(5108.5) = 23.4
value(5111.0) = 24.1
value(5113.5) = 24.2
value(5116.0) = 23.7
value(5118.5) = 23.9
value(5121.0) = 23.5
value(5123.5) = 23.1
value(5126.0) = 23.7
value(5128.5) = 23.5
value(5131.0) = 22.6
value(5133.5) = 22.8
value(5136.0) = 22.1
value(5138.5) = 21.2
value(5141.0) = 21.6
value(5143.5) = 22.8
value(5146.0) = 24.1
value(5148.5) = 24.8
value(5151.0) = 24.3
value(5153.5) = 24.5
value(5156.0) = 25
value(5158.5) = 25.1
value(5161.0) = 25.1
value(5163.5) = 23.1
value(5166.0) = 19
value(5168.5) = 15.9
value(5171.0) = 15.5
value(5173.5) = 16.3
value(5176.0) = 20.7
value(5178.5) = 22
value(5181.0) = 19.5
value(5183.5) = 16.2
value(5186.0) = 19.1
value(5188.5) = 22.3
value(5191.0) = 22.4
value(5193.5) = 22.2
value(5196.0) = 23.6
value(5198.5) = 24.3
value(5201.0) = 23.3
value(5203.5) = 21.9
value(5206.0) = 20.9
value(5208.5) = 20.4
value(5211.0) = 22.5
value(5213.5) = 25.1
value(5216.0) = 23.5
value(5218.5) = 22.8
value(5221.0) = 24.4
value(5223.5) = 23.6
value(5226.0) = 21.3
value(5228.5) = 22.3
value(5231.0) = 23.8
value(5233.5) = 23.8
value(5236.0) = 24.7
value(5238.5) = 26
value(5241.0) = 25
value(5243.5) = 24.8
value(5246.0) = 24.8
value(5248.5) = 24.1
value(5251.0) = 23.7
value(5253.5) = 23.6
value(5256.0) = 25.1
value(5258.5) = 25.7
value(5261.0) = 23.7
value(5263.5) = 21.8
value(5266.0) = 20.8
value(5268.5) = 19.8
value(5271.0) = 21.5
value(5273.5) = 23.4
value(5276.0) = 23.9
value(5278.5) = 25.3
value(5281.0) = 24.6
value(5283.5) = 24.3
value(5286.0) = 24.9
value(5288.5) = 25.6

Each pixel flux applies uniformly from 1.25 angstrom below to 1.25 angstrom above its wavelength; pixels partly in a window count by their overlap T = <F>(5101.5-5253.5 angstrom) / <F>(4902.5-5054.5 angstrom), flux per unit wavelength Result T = 0.9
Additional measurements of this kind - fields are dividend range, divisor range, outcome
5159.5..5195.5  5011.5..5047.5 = 0.87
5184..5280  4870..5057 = 0.97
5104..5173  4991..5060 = 0.97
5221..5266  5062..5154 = 1.01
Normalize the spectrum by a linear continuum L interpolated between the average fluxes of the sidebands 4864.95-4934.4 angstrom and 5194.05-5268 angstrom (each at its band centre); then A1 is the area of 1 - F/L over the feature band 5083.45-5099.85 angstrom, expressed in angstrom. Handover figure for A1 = -0.5 angstrom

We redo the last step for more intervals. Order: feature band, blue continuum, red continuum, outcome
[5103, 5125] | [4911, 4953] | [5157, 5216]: -1.6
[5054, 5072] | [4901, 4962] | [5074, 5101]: -0.5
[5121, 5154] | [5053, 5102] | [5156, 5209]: -1.1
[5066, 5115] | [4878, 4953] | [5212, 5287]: -0.1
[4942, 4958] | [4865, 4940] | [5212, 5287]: -1.0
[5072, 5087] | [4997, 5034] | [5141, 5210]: -0.7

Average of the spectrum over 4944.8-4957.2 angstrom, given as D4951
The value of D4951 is 25.4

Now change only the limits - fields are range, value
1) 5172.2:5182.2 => 19.6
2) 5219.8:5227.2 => 23.1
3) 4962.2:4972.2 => 24.8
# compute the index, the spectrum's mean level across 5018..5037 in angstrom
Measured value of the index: 23.6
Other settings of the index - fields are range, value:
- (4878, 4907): 24.2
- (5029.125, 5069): 24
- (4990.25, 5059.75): 23.5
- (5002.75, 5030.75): 23.2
